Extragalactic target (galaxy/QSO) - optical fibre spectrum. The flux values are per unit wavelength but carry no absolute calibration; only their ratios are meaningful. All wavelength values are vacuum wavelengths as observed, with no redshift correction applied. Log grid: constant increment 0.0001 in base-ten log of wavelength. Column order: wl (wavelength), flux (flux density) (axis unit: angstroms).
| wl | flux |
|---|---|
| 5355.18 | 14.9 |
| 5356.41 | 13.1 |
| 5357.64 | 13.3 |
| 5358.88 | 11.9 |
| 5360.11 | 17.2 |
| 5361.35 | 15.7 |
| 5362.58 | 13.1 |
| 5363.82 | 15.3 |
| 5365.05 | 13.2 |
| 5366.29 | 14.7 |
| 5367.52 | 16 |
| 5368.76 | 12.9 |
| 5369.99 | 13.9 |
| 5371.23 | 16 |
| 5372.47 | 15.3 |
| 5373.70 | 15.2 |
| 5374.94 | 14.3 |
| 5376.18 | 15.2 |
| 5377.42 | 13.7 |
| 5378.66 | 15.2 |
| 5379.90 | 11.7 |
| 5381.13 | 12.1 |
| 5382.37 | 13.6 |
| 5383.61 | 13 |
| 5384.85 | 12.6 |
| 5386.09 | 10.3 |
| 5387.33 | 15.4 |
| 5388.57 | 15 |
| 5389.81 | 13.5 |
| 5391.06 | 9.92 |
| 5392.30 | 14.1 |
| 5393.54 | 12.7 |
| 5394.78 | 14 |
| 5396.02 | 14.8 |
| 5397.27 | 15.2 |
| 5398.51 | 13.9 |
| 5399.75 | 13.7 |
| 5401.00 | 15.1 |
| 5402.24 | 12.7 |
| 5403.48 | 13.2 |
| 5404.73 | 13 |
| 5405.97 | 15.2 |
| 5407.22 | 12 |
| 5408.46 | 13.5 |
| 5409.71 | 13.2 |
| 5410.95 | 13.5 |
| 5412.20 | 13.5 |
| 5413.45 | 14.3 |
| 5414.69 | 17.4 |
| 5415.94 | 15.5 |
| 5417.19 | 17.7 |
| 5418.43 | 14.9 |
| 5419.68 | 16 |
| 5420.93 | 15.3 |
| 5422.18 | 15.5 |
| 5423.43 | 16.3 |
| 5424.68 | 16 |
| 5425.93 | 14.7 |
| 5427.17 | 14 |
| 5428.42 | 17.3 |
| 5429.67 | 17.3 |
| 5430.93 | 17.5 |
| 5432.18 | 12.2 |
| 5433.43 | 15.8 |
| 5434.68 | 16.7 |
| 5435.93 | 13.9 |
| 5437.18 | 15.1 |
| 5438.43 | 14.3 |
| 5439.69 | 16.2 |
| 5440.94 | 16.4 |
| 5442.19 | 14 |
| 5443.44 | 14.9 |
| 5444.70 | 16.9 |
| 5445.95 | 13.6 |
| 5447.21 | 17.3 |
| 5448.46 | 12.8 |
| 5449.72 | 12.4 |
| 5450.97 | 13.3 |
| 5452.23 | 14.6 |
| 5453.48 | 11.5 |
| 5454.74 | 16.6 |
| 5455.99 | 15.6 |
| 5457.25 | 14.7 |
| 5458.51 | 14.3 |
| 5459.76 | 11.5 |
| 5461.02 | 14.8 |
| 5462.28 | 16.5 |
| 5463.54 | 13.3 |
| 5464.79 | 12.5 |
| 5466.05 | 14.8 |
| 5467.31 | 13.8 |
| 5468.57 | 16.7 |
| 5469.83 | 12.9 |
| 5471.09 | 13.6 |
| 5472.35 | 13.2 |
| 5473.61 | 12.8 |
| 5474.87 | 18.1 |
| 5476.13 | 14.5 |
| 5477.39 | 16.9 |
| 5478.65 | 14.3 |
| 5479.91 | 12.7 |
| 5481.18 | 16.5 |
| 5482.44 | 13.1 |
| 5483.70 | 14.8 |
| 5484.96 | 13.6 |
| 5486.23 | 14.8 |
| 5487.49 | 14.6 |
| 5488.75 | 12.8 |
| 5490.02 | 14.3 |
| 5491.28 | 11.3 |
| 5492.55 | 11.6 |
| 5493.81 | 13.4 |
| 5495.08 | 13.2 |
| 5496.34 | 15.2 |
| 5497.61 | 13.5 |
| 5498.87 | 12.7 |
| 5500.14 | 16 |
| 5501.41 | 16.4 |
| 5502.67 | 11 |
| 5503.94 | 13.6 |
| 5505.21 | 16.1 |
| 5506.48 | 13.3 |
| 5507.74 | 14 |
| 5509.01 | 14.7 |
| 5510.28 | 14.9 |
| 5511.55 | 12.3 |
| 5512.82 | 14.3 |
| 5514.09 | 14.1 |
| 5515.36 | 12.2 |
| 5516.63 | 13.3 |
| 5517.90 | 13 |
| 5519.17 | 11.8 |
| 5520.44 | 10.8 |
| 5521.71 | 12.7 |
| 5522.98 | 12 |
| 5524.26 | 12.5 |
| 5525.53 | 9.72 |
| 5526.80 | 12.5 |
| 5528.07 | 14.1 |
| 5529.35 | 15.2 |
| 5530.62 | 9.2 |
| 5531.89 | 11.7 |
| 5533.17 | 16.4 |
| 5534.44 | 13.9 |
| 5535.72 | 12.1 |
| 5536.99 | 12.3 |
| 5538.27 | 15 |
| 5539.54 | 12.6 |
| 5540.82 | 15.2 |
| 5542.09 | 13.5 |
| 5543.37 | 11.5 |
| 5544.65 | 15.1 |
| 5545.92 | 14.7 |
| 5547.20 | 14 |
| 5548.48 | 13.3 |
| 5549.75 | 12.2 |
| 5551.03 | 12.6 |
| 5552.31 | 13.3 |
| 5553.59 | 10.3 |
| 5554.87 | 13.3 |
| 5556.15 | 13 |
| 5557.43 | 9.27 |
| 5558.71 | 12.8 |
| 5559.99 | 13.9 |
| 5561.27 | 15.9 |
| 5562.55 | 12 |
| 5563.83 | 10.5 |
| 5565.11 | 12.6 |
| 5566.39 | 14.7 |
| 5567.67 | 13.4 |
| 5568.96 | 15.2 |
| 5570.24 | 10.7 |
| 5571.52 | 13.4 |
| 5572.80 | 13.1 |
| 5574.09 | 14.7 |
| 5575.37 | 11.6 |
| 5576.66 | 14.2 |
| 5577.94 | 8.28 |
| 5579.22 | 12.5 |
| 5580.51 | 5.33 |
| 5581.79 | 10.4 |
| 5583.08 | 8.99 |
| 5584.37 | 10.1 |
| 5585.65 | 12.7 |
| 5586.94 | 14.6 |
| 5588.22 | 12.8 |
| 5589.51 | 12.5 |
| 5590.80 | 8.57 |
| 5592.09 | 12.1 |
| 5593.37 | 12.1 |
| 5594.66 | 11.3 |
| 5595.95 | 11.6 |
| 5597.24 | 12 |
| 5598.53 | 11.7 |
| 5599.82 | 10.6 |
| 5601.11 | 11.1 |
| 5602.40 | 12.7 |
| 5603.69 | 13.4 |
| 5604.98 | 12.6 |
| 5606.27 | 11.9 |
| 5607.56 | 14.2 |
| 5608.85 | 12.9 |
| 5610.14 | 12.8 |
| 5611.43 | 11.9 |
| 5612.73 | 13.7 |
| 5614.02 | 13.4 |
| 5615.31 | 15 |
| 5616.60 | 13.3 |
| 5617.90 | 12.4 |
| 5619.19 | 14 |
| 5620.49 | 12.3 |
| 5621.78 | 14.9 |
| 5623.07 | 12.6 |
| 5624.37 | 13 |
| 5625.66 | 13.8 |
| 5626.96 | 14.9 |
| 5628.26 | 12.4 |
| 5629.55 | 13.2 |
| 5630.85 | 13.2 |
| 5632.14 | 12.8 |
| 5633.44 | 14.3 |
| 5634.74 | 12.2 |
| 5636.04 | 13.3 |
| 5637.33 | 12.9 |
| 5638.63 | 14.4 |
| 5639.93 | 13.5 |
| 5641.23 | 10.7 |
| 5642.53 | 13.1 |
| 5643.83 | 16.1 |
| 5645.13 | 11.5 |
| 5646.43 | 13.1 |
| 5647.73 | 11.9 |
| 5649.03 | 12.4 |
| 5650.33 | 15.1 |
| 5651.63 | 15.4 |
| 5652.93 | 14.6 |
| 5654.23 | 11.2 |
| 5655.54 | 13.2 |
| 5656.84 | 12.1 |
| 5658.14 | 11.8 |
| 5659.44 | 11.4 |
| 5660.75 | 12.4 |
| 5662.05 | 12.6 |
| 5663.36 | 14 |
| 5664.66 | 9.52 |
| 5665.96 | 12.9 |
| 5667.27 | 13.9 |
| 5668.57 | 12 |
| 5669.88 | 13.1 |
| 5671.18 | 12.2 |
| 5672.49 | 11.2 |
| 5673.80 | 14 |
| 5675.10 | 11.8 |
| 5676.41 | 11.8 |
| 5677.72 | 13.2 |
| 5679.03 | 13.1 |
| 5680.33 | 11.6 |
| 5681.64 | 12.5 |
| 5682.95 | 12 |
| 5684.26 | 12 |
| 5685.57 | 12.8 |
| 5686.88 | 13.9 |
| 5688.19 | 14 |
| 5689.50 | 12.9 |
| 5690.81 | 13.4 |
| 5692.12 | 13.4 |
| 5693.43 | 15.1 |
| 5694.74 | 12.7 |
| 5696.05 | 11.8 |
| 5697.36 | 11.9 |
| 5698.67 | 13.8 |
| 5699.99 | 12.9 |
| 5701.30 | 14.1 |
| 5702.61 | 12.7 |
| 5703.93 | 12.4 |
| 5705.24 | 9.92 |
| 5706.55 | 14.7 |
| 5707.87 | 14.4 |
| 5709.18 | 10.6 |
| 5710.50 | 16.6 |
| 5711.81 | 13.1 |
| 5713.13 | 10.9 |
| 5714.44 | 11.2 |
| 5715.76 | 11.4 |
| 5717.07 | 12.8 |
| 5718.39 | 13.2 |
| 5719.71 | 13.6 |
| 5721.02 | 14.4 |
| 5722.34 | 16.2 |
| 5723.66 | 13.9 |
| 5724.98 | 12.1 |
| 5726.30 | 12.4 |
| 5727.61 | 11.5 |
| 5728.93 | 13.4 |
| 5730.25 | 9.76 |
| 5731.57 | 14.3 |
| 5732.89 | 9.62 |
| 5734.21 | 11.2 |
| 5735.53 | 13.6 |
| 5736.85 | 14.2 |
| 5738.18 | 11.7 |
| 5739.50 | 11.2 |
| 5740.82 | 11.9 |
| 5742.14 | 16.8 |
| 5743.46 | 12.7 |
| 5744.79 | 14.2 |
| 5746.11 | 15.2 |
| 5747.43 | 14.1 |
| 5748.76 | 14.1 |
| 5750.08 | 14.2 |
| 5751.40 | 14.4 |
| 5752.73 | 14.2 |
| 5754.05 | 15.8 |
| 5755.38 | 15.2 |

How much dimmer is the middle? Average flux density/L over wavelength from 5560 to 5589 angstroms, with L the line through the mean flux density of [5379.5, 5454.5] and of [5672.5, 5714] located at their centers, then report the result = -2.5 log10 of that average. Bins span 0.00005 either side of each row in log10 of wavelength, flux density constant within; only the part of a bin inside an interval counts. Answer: 0.11 mag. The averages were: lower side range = 14.4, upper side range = 12.9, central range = 12.2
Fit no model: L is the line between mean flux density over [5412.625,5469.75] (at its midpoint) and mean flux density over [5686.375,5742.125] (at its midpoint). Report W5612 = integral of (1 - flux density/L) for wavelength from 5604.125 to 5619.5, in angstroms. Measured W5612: 0.6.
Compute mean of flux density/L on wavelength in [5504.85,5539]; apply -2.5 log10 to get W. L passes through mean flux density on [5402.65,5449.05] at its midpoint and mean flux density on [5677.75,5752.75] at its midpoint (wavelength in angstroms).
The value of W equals 0.10 mag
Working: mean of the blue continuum 15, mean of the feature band 13.1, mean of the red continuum 13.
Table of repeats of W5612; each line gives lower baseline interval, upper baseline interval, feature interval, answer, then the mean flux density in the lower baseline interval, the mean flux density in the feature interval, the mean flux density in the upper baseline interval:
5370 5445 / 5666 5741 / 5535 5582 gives 3.2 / 14.5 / 12.7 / 12.7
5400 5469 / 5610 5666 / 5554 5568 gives 0.9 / 14.7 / 12.8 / 13.1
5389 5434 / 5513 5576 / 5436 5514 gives -2.6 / 14.6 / 14.2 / 12.9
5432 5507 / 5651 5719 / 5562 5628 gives 5.0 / 14.3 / 12.4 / 12.7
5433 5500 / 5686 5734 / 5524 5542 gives 1.1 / 14.3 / 13.1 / 12.9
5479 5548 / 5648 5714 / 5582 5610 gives 2.6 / 13.4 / 11.9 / 12.8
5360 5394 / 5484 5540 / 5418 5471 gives -4.9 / 13.9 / 14.9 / 13.3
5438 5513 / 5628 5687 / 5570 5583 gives 2.0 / 14.2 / 11.3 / 12.8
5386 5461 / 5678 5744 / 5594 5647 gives 1.7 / 14.6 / 12.9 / 12.8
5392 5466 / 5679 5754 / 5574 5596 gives 4.0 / 14.7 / 11.3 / 13.1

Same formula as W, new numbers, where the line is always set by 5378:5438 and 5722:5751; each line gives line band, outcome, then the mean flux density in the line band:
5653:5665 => 0.10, 12.2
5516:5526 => 0.16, 12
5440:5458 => -0.03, 14.6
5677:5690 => 0.04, 12.8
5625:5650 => 0.02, 13.2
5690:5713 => 0.01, 13.1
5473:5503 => -0.01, 14.1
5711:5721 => 0.05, 12.5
